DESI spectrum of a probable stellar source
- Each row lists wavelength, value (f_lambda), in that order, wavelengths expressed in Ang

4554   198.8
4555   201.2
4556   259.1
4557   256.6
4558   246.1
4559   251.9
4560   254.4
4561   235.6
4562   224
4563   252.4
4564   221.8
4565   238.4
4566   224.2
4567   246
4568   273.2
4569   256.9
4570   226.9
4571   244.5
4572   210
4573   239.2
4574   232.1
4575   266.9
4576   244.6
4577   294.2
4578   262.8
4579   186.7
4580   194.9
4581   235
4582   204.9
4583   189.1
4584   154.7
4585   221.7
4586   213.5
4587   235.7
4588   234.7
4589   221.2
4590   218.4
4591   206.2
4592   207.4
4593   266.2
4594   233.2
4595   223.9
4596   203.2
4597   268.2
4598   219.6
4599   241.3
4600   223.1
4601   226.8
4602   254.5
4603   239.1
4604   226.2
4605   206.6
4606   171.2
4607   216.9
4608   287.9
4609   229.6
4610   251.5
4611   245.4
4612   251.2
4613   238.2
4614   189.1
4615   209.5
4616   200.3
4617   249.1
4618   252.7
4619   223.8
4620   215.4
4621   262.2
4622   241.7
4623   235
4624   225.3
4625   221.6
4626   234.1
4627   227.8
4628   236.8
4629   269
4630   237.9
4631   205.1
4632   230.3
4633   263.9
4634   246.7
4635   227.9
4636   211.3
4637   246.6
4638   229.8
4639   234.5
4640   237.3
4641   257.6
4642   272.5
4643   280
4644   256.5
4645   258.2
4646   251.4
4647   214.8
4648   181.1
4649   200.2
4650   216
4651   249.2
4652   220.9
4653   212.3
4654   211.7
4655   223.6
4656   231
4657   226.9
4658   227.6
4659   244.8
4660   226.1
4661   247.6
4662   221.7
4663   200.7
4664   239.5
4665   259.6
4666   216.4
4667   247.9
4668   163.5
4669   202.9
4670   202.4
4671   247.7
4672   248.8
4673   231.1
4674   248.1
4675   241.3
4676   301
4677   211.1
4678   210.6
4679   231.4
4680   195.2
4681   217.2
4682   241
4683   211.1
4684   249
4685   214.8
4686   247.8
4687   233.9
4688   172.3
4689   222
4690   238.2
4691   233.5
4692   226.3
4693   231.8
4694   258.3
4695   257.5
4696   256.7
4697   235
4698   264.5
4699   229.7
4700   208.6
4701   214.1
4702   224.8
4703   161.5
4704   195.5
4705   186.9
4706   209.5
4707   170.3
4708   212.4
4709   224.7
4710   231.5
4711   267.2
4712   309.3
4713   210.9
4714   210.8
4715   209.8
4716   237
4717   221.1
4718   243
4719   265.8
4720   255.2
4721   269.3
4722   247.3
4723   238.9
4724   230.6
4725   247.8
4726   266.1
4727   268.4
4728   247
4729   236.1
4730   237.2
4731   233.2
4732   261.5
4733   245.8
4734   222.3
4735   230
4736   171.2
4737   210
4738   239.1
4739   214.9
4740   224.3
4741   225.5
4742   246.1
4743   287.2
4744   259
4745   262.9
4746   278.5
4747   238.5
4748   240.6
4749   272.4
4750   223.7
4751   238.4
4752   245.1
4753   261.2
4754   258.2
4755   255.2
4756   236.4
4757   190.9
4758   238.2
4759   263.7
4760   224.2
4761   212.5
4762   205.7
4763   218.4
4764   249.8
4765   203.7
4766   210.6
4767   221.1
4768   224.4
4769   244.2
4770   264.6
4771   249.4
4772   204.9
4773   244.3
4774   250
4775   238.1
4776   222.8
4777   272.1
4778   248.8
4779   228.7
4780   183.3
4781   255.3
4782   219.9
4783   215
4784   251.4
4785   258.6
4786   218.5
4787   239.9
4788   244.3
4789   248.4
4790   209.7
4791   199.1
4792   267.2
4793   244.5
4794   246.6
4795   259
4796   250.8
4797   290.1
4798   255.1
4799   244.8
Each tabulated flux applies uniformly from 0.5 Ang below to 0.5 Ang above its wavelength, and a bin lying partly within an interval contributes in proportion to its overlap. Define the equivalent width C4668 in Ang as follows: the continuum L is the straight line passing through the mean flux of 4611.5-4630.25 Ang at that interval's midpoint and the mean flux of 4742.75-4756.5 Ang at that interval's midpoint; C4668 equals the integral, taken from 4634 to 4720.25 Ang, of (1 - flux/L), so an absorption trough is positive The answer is 4.4 Ang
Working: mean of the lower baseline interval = 233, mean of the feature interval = 229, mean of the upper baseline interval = 253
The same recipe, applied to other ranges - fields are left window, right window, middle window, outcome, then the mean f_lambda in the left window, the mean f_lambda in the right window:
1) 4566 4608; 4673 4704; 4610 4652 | -1.2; 229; 229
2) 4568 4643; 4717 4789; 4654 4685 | 0.9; 232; 239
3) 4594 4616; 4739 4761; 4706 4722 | 0.4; 229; 245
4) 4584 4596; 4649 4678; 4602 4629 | -0.9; 222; 229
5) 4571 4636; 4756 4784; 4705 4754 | -1.9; 230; 230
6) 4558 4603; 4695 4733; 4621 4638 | -0.2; 232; 234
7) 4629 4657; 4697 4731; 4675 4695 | 0.3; 234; 232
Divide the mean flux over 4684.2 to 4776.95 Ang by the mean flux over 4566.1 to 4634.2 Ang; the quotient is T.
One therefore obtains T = 1.01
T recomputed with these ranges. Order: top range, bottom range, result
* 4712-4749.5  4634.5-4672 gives 1.05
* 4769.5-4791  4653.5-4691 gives 1.04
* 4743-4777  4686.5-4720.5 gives 1.05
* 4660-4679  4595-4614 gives 0.99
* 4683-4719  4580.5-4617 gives 1.01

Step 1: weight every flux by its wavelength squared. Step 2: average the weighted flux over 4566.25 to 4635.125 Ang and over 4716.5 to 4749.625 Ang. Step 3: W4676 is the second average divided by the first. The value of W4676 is 1.11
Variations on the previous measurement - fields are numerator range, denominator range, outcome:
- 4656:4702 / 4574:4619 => 1.05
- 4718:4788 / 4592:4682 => 1.08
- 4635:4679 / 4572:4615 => 1.05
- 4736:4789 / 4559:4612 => 1.10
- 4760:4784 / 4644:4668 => 1.07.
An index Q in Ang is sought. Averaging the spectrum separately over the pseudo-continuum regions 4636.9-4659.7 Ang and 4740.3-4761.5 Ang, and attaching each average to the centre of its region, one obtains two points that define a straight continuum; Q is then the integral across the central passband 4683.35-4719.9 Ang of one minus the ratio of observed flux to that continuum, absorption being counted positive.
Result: 1.9 Ang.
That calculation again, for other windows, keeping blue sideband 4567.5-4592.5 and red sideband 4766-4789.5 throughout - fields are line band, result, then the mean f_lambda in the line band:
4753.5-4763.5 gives 0.2 Ang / 230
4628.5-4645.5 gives -1.1 Ang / 245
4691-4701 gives -0.3 Ang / 239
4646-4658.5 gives 0.6 Ang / 219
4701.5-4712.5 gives 0.7 Ang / 218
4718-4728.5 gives -0.9 Ang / 253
